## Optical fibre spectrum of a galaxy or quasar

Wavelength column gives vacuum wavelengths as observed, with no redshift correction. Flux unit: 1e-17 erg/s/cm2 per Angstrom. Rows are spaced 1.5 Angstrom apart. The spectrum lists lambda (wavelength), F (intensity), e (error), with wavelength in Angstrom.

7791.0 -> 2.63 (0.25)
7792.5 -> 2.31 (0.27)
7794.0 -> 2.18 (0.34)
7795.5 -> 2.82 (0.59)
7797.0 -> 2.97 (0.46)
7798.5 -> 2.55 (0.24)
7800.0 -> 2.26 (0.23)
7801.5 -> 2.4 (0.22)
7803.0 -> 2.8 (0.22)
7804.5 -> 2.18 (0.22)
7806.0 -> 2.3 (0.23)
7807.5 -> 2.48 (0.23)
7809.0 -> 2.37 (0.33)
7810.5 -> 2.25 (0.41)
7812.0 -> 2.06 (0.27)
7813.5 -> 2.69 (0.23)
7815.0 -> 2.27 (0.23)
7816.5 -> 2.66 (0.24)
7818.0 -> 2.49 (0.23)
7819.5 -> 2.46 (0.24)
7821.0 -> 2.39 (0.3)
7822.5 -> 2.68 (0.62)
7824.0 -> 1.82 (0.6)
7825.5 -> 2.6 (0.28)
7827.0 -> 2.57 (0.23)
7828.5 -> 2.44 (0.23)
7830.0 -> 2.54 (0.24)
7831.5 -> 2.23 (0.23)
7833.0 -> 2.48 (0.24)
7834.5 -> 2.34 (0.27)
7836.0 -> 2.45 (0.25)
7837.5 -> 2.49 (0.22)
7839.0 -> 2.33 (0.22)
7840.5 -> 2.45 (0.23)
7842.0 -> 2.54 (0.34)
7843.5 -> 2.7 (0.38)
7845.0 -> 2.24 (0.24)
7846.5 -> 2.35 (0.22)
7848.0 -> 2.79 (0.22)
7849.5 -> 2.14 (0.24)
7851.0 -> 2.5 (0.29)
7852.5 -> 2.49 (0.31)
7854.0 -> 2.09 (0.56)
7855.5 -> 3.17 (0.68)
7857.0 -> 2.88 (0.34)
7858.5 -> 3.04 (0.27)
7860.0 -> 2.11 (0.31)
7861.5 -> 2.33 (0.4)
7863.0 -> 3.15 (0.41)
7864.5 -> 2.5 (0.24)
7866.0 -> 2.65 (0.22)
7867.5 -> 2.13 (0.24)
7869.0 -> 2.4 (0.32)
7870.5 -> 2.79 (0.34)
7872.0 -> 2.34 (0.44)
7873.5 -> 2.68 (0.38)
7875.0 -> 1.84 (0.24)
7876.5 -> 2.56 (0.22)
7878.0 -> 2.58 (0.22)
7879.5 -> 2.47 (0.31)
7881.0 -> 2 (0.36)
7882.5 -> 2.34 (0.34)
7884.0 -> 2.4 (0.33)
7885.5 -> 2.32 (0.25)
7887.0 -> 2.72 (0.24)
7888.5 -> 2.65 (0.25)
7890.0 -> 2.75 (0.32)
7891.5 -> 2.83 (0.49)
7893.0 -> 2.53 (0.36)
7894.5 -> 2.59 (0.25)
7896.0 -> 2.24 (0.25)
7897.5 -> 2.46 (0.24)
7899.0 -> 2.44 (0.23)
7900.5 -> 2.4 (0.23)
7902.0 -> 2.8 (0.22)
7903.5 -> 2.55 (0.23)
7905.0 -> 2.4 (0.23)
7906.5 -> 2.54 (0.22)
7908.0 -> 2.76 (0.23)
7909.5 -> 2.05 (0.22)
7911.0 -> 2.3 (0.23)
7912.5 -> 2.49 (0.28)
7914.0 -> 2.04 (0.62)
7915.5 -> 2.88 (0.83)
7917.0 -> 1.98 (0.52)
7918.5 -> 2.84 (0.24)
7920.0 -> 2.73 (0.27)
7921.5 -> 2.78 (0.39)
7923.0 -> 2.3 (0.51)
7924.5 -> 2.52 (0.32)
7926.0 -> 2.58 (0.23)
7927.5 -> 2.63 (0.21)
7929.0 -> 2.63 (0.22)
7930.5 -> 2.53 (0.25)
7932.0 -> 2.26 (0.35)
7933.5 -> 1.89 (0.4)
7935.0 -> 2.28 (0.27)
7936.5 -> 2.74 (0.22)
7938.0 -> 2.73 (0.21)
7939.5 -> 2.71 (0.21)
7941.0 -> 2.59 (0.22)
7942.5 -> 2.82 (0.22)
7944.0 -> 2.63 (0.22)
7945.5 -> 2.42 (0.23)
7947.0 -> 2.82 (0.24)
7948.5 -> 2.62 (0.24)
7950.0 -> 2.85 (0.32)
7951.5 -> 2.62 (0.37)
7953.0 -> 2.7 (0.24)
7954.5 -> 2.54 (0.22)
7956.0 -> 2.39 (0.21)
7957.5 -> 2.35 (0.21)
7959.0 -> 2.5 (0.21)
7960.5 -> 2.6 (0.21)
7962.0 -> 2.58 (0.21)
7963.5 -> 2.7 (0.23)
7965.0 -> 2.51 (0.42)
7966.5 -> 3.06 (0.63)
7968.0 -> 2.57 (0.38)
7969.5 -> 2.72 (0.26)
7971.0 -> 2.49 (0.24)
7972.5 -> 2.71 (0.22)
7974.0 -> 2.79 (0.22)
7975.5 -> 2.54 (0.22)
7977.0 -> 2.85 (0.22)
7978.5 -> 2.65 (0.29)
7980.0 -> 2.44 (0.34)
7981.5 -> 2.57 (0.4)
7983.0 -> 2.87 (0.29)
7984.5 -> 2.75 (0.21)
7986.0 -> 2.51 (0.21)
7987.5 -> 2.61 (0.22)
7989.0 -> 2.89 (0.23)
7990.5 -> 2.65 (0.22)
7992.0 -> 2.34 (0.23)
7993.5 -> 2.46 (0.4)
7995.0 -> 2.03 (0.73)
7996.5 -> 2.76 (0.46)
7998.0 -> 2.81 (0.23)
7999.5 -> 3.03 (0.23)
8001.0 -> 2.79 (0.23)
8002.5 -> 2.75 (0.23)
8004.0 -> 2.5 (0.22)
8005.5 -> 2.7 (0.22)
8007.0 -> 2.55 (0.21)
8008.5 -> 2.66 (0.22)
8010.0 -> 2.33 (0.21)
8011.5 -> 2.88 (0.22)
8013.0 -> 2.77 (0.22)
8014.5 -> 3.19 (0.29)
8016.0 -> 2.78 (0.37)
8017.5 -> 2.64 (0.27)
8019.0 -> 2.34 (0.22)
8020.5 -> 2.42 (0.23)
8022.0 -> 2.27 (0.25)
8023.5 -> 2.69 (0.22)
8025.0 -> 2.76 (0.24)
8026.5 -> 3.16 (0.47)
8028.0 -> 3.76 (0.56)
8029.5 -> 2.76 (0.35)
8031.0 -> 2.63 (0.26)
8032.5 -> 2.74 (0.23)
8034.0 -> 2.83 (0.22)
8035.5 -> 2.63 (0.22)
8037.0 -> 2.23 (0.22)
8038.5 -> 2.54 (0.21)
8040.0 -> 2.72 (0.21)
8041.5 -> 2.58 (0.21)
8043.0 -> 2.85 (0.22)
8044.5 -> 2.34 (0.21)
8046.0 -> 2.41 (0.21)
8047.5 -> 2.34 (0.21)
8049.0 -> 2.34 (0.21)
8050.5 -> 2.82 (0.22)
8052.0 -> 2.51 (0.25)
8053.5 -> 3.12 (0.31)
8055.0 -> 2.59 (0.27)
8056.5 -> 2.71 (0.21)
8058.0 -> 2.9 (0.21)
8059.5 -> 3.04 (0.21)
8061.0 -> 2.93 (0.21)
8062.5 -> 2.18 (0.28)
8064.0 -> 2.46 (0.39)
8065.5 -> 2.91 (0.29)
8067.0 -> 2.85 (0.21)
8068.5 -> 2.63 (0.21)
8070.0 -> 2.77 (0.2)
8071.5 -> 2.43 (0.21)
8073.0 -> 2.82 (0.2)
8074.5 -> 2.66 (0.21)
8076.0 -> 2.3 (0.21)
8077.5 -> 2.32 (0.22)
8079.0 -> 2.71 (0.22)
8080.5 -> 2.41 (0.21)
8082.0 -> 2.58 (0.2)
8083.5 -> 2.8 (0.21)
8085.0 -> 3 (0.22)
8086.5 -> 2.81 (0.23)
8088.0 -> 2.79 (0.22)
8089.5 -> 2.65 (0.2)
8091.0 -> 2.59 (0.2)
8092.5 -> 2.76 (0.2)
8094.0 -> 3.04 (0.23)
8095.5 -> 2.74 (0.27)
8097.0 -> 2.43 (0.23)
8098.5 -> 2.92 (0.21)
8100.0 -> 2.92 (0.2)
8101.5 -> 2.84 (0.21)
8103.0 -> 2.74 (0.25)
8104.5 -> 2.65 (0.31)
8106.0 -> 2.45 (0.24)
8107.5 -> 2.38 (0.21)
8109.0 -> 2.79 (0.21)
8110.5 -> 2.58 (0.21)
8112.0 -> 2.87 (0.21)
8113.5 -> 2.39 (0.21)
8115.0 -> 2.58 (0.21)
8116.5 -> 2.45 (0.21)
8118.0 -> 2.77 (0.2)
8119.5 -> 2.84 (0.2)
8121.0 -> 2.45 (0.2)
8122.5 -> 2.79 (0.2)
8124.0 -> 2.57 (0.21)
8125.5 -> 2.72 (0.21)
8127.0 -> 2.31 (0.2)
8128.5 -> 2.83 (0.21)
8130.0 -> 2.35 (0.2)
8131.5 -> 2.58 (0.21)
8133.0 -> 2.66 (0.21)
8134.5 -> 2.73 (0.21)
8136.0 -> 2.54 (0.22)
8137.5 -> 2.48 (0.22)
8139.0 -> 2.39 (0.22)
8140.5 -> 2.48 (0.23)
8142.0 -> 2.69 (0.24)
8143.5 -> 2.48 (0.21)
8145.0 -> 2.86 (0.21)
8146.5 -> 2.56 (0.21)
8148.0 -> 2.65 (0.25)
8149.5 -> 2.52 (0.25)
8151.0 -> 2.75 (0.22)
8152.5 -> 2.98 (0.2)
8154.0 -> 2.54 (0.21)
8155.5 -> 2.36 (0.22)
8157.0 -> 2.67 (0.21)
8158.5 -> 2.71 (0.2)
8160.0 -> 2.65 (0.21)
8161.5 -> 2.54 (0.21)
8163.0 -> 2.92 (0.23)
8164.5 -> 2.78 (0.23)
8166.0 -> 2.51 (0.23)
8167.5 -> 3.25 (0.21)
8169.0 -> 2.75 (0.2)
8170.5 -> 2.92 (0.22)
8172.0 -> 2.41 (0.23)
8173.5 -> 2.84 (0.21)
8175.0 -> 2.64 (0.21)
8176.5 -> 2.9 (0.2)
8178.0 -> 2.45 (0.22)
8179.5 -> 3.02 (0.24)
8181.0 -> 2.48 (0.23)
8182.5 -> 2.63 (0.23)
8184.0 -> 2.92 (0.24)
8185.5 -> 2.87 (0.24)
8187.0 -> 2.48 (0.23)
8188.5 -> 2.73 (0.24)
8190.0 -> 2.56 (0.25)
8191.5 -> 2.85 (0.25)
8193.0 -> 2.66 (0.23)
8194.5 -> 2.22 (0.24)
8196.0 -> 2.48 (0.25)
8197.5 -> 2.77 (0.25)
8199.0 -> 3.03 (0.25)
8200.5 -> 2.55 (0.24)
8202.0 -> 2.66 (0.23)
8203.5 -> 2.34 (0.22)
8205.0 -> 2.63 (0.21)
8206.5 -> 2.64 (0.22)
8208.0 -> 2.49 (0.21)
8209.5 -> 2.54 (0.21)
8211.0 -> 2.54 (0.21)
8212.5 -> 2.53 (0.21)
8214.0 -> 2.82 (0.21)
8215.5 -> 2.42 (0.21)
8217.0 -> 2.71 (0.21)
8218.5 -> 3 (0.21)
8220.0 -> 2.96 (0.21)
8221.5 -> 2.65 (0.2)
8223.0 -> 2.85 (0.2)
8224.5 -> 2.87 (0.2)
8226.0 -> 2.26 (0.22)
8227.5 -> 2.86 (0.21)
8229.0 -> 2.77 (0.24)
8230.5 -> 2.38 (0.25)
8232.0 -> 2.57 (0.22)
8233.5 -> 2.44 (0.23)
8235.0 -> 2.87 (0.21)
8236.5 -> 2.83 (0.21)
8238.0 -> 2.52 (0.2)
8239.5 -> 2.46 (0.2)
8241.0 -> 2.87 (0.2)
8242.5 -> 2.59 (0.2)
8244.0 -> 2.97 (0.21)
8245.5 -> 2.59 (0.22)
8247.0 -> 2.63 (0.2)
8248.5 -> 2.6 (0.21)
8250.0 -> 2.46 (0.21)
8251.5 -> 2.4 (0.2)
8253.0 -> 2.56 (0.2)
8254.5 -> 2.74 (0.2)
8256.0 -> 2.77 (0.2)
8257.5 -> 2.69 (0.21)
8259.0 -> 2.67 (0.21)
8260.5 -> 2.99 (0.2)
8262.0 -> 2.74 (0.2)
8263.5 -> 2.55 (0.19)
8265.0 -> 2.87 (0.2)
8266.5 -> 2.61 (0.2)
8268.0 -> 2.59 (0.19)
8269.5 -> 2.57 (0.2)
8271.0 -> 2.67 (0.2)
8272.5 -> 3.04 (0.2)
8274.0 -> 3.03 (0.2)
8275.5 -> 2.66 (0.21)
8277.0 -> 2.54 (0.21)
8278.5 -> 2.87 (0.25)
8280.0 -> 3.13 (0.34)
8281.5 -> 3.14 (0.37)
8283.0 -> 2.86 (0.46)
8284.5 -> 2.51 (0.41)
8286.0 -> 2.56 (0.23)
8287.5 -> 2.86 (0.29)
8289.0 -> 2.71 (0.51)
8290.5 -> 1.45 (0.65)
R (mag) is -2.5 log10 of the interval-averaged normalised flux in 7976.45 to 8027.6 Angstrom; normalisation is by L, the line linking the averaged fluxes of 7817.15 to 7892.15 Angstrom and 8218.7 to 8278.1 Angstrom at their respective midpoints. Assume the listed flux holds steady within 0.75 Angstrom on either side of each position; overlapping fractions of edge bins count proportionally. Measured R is -0.04 mag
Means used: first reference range 2.48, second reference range 2.69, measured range 2.67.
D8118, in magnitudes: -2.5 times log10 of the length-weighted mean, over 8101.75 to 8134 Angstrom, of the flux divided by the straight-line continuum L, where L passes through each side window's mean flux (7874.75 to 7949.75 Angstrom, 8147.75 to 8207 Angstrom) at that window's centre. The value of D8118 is 0.01 mag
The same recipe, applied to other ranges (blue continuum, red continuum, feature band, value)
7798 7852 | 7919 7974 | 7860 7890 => 0.01 mag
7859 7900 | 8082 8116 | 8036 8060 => 0.01 mag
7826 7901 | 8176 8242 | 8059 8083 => -0.01 mag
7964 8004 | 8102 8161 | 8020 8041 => -0.03 mag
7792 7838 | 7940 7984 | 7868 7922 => 0.03 mag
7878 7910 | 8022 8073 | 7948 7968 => -0.02 mag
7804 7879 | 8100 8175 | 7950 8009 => -0.04 mag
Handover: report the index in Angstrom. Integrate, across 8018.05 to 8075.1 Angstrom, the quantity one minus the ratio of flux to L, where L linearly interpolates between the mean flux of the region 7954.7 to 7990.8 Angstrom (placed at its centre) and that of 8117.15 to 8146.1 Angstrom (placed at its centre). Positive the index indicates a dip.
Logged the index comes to -1.2 Angstrom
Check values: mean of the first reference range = 2.64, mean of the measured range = 2.68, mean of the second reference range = 2.61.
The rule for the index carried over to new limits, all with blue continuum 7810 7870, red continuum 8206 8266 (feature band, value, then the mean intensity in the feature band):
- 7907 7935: 0.7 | 2.45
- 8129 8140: 0.3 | 2.54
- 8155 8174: -0.6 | 2.72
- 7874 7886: 0.8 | 2.32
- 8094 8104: -0.7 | 2.78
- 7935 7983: -2.0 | 2.64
